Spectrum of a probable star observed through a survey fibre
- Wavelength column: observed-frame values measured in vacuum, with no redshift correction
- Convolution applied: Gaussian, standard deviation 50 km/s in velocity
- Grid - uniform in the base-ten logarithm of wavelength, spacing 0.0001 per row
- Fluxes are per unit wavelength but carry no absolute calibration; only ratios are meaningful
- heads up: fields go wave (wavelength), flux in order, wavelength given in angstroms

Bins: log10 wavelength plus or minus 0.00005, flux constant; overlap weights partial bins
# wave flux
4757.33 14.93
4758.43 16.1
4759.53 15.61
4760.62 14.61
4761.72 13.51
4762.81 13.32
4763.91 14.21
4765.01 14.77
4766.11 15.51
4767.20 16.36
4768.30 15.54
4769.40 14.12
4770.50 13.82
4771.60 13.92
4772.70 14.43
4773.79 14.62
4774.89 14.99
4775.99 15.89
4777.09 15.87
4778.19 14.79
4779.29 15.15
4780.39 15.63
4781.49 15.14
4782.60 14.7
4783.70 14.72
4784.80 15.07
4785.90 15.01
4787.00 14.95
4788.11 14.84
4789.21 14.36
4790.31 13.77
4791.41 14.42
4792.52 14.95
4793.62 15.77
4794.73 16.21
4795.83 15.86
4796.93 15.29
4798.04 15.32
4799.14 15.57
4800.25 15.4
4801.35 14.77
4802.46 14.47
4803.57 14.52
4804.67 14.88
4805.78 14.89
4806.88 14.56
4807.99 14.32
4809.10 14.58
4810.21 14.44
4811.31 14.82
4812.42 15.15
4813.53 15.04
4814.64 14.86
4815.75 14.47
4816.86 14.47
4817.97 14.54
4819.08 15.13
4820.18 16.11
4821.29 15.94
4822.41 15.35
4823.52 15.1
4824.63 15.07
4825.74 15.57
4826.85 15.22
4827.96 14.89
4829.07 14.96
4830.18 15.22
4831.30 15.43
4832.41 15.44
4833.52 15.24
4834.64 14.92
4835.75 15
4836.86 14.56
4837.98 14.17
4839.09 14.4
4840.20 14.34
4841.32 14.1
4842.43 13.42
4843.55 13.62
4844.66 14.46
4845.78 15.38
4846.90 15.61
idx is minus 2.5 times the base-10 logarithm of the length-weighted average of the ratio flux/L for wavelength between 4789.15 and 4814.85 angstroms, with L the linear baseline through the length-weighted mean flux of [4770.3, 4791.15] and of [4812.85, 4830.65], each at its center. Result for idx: 0.004 mag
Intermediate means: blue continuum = 14.8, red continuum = 15.1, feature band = 14.9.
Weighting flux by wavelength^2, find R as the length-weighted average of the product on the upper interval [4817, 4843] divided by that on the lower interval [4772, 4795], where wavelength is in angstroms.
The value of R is 1.0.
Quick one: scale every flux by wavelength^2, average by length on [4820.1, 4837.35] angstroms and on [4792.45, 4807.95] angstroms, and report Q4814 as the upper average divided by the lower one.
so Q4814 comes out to 1.02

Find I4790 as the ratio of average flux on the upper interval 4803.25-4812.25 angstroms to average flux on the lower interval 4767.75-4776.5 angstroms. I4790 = 1.00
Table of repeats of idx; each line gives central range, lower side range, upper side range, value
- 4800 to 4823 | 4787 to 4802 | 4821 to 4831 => 0.02 mag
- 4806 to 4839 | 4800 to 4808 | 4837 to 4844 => -0.04 mag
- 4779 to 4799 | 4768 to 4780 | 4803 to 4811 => -0.02 mag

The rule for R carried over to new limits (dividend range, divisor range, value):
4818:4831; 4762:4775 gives 1.07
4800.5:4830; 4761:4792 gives 1.03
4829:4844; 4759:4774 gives 1.03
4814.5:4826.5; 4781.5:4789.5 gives 1.04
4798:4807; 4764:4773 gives 1.03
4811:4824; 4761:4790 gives 1.04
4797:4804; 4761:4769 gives 1.03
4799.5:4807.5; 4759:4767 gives 1.03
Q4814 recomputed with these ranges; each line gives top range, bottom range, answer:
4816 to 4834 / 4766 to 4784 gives 1.04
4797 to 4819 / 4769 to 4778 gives 1.02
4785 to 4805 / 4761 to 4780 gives 1.03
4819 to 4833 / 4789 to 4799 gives 1.03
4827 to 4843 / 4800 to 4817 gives 1.01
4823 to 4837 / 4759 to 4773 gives 1.07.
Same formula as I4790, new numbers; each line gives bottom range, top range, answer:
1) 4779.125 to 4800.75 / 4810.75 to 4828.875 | 1.00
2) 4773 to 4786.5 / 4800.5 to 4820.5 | 0.98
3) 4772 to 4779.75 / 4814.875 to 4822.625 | 1.00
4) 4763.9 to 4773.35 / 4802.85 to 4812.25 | 0.99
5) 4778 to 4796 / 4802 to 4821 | 0.99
